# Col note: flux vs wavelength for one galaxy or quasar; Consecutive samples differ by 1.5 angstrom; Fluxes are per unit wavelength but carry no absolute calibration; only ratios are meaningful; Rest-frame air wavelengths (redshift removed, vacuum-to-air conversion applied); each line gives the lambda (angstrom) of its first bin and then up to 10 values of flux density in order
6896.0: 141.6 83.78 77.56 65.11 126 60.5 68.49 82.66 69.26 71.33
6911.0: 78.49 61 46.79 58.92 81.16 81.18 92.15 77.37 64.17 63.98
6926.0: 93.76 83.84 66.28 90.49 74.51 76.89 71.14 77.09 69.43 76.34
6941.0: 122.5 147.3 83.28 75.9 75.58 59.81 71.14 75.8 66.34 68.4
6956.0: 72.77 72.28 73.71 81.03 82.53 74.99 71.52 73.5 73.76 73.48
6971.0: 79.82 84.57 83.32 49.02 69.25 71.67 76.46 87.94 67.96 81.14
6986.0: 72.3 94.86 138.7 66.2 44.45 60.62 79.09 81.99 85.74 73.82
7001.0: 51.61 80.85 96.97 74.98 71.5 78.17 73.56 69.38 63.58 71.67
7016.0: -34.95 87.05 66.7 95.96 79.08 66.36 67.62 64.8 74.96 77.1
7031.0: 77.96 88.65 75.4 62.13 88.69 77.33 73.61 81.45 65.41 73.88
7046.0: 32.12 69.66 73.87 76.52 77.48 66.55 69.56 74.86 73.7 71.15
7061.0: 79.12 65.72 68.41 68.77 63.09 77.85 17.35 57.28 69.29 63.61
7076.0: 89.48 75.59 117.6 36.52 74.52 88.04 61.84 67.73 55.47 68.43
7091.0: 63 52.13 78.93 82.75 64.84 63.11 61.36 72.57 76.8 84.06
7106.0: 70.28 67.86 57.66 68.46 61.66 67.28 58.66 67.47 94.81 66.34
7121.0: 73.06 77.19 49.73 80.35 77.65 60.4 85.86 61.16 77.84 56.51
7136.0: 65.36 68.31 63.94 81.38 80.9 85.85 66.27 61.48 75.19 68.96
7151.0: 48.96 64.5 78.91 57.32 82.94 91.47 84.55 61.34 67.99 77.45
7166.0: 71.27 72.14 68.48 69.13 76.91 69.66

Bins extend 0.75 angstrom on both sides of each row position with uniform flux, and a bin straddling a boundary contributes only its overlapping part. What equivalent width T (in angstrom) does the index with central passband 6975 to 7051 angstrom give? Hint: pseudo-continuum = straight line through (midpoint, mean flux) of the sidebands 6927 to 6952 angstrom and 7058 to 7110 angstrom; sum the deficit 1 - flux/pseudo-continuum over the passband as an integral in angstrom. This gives 2.9 angstrom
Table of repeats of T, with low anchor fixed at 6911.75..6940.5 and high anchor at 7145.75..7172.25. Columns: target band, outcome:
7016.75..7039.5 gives -1.2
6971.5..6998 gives -1.3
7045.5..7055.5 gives 0.7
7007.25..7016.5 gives 2.1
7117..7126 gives -0.2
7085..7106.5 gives 1.0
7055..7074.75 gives 1.8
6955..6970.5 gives -0.2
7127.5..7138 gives 0.5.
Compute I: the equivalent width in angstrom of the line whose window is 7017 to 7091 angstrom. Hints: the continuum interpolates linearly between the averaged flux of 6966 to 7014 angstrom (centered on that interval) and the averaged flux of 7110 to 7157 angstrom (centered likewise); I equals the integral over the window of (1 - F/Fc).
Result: 1.98 angstrom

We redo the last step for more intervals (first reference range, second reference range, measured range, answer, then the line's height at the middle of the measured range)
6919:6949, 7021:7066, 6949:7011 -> 1.8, 78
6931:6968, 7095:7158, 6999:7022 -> 2.3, 75.8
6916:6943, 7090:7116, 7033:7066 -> 0.5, 72.5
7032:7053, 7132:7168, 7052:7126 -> 2.9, 71.8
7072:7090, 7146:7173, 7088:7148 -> 1.7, 71.7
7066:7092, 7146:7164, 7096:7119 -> -0.2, 68.5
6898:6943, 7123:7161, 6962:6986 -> 0.7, 76.9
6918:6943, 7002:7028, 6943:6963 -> 1.2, 79.6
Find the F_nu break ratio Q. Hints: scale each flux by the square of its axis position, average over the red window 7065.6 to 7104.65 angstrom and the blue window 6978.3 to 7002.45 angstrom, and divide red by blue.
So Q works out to 0.91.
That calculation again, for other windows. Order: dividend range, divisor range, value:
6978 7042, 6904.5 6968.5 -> 0.99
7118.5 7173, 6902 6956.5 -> 0.98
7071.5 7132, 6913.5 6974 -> 0.94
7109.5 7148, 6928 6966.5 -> 0.94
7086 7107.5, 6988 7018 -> 1.00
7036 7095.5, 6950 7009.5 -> 0.94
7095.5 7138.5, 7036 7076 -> 1.03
